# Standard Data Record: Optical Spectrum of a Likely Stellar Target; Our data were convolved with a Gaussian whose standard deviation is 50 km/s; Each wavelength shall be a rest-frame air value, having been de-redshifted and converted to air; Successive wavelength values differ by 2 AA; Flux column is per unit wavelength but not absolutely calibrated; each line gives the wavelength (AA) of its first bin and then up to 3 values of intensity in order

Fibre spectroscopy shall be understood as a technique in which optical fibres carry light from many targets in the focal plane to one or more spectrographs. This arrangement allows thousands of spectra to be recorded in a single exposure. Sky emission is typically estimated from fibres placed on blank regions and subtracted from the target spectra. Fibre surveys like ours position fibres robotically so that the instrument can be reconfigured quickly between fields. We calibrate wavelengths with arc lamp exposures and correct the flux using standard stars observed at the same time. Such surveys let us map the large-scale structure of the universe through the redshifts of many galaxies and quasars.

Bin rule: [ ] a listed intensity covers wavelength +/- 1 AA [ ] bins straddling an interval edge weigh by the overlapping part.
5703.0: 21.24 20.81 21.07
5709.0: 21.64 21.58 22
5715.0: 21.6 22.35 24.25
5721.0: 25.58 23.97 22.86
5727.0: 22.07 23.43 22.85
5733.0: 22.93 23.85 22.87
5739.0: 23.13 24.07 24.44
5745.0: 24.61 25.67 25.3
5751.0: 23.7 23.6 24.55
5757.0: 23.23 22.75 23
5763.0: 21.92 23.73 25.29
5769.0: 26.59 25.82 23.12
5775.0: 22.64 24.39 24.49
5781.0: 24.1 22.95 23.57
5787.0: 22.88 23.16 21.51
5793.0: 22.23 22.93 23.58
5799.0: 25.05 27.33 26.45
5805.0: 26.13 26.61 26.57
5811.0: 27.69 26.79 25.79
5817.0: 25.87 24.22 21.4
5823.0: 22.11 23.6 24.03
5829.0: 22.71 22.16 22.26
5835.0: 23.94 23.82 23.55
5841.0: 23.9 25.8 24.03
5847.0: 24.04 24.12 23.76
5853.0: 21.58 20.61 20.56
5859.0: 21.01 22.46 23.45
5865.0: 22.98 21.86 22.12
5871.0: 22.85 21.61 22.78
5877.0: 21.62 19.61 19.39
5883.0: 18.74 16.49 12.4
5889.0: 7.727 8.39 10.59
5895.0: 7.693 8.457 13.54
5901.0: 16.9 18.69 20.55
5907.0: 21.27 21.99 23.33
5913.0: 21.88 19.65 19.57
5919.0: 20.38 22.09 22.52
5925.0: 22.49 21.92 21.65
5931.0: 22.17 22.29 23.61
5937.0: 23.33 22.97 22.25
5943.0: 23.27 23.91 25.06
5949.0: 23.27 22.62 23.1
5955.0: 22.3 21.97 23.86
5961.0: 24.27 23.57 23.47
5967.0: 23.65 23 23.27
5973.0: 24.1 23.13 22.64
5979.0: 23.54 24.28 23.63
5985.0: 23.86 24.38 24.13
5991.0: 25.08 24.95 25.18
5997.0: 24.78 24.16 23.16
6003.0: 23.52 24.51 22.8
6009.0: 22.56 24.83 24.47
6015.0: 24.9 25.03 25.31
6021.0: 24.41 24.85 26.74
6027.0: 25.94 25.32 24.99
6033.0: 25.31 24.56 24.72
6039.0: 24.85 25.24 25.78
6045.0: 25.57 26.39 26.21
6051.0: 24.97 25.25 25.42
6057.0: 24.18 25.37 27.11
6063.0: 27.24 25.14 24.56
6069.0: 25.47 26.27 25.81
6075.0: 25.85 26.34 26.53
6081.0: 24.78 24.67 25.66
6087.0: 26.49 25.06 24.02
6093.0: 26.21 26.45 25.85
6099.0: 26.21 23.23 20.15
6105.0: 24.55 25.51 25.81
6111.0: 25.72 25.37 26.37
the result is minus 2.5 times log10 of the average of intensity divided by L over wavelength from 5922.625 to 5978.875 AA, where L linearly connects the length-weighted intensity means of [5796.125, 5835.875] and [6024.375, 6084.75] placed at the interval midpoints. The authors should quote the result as 0.095 mag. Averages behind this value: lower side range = 24.7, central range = 23.1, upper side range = 25.5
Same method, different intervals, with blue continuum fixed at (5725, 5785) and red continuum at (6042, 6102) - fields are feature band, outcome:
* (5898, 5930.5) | 0.20 mag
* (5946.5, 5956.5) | 0.08 mag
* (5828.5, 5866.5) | 0.06 mag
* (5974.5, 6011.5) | 0.05 mag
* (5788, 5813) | -0.04 mag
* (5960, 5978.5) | 0.07 mag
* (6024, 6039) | 0.00 mag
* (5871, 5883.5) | 0.17 mag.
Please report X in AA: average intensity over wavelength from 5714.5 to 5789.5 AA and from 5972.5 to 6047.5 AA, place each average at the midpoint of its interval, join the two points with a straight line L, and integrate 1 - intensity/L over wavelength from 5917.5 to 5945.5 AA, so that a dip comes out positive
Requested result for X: 2.2 AA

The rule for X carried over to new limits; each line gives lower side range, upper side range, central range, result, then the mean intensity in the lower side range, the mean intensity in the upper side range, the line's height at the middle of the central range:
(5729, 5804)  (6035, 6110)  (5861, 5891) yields 6.32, 23.9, 25.4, 24.4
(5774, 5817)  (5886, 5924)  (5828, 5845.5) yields -1.56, 24.6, 16.7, 21.7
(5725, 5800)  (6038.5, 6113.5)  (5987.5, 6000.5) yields 0.16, 23.7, 25.4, 25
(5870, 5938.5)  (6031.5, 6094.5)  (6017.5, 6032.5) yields -0.90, 18.8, 25.5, 23.9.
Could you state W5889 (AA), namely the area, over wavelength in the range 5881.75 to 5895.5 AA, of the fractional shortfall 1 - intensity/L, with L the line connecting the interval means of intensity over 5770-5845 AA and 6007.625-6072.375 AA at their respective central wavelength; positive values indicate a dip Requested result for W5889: 7.0 AA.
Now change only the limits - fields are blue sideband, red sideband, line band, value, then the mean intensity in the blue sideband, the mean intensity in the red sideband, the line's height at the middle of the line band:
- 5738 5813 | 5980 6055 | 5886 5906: 9.8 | 24.3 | 24.8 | 24.6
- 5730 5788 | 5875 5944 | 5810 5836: -2.7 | 23.9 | 18.9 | 21.7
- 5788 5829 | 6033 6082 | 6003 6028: 0.7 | 24.6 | 25.6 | 25.4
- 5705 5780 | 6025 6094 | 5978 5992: 0.5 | 23.5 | 25.5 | 25.1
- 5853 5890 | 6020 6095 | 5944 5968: -1.0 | 19.9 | 25.5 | 22.5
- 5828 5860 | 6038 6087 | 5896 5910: 3.8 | 23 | 25.6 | 23.7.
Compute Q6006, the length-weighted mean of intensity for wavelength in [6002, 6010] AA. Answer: 23.3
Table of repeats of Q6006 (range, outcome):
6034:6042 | 24.8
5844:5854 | 23.5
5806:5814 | 26.9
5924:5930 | 22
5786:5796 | 22.5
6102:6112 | 24.3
